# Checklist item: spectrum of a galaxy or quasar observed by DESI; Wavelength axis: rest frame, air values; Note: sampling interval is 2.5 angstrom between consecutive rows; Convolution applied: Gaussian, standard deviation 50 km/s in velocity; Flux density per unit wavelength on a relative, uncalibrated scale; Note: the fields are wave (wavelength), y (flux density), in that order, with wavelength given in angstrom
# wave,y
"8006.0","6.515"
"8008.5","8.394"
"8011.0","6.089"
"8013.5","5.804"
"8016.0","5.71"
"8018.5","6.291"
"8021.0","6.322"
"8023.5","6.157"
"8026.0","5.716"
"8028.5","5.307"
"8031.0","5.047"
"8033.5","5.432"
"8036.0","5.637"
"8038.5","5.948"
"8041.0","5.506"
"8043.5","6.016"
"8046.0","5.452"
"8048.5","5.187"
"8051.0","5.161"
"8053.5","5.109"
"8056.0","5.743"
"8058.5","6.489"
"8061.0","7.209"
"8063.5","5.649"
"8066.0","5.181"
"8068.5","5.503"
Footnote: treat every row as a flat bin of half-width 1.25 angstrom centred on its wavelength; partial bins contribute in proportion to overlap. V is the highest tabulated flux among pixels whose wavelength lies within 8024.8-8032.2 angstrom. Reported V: 5.716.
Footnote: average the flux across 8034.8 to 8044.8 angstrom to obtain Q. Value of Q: 5.78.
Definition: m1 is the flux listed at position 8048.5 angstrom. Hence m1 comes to 5.187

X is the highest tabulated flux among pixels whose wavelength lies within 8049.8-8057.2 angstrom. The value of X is 5.743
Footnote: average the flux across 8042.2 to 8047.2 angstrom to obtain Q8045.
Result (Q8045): 5.73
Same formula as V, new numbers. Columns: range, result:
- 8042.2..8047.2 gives 6.016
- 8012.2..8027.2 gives 6.322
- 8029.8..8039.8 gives 5.948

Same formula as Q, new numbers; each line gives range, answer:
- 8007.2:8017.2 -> 6.5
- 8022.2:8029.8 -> 5.73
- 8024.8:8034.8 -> 5.38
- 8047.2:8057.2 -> 5.3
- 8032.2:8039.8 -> 5.67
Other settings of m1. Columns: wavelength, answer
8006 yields 6.515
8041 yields 5.506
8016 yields 5.71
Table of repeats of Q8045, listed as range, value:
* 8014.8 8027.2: 6.04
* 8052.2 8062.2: 6.13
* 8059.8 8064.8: 6.41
